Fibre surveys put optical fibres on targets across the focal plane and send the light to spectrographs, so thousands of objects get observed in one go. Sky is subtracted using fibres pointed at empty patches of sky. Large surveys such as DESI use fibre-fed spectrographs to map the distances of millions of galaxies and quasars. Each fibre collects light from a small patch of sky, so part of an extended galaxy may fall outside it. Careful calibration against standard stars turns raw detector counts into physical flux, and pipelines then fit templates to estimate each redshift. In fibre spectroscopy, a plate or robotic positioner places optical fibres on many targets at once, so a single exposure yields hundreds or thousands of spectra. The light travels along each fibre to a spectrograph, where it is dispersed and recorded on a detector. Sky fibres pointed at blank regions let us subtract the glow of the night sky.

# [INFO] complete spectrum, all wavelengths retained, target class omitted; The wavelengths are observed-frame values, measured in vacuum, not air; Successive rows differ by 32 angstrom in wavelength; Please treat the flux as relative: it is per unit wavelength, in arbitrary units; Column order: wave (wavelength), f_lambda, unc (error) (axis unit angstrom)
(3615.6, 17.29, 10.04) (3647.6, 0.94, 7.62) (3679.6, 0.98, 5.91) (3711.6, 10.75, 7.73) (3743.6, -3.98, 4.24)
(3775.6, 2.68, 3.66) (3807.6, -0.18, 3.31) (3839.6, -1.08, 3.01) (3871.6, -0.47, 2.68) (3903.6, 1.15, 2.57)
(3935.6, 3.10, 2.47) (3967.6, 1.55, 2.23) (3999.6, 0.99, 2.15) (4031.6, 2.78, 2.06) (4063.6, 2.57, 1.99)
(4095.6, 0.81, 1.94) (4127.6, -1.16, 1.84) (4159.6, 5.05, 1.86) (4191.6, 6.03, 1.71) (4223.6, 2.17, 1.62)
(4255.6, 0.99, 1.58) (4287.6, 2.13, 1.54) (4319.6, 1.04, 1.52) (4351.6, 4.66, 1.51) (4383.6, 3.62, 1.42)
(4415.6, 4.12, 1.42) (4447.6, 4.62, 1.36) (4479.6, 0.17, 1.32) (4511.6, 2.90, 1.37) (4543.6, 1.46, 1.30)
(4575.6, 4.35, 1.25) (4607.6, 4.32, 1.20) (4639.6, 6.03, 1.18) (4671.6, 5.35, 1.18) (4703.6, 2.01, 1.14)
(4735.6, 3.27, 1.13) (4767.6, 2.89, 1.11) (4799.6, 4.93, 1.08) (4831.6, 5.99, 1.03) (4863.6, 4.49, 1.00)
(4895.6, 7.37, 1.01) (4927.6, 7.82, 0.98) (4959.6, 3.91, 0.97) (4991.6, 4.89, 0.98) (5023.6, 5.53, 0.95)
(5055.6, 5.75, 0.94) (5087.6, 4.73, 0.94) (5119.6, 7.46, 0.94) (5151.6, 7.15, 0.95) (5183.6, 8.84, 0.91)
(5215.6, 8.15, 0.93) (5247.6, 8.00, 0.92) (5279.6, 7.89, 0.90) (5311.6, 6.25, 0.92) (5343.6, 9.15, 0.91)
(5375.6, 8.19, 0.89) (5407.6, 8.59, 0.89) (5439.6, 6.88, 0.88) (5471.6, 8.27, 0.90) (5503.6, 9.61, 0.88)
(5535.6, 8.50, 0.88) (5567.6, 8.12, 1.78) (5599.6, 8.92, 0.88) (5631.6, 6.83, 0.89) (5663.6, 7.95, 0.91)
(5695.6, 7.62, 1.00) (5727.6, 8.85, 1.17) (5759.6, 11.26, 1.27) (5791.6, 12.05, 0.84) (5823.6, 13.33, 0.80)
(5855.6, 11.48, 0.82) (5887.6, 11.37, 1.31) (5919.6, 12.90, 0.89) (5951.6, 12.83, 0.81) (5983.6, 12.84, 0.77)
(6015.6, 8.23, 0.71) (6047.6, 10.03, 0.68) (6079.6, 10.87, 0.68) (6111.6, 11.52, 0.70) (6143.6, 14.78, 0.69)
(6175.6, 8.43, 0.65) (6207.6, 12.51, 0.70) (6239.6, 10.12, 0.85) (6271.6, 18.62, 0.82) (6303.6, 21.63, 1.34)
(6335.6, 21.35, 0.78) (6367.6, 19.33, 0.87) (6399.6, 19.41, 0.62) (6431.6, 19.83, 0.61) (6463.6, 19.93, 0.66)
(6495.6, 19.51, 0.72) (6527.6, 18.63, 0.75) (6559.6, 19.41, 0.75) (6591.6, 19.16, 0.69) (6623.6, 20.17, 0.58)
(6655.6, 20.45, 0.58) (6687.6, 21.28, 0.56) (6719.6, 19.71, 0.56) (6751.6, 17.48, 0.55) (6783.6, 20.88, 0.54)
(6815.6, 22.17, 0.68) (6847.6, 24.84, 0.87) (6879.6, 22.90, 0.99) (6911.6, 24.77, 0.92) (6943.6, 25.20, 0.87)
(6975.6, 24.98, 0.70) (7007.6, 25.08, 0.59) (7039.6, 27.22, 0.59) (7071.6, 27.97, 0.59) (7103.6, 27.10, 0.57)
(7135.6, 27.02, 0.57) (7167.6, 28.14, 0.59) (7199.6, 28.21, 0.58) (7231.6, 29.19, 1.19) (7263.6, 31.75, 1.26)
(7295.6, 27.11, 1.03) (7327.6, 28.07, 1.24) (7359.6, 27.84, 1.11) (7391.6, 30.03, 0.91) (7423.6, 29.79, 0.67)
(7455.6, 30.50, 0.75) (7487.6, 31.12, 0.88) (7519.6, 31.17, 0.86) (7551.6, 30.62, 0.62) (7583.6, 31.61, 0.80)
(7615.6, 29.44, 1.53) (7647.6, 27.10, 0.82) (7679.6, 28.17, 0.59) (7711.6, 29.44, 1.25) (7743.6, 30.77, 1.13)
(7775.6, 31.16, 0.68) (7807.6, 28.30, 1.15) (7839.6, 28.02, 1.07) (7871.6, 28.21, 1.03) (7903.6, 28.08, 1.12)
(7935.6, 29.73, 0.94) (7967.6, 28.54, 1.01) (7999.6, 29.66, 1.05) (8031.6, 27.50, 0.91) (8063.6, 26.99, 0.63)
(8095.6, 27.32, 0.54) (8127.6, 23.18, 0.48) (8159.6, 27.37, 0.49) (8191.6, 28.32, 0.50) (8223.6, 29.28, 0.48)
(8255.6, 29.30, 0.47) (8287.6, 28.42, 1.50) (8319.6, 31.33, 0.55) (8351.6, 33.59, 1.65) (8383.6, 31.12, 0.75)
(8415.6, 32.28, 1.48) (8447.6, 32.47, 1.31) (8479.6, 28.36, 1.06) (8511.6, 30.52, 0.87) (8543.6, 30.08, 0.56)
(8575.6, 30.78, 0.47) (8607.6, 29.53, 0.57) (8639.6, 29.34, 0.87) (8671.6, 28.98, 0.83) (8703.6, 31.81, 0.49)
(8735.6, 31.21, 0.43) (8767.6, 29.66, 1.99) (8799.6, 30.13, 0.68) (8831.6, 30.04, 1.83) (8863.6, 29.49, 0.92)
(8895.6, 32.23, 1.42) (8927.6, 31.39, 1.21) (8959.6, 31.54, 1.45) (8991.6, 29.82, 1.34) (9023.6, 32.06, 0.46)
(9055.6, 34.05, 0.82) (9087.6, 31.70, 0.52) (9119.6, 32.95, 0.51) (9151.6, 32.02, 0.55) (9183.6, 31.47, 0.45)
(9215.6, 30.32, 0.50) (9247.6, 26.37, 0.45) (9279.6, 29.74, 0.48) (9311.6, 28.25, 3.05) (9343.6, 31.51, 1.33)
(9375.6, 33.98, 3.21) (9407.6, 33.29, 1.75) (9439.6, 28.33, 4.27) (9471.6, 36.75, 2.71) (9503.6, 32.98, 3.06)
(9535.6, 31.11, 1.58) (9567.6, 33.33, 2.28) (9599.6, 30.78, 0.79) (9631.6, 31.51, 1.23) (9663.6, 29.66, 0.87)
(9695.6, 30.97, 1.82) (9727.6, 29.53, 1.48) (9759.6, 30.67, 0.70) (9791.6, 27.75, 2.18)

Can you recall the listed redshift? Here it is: 0.570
